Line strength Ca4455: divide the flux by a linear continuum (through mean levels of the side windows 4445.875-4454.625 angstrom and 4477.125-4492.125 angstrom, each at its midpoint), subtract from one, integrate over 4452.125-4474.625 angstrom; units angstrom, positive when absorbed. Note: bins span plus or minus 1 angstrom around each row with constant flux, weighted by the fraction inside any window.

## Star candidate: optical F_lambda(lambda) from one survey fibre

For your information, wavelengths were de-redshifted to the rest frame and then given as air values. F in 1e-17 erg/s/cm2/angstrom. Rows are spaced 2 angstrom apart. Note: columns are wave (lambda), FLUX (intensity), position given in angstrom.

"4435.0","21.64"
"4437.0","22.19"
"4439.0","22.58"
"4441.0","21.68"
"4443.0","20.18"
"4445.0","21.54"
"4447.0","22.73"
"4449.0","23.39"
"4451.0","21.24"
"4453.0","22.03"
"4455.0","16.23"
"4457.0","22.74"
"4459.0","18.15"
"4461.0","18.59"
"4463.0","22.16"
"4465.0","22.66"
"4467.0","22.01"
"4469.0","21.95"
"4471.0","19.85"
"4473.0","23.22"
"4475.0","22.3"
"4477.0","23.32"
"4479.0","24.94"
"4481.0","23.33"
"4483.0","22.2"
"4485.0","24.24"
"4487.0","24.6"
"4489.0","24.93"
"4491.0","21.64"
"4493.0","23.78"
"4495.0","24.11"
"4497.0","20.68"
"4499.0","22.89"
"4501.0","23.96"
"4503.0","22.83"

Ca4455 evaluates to 1.7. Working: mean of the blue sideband 21.9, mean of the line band 20.9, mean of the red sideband 23.7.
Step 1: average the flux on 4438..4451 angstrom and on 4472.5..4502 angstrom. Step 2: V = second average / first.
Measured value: 1.1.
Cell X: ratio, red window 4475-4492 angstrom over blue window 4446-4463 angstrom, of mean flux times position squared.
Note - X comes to 1.15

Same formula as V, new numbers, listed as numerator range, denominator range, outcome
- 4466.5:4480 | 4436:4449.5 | 1.02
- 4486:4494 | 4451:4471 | 1.15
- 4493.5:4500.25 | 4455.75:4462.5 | 1.14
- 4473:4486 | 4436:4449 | 1.07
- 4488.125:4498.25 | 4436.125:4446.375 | 1.06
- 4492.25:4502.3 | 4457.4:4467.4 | 1.11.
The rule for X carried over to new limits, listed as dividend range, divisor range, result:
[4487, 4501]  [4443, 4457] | 1.11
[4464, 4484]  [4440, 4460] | 1.09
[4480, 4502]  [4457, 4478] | 1.10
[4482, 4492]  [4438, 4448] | 1.10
